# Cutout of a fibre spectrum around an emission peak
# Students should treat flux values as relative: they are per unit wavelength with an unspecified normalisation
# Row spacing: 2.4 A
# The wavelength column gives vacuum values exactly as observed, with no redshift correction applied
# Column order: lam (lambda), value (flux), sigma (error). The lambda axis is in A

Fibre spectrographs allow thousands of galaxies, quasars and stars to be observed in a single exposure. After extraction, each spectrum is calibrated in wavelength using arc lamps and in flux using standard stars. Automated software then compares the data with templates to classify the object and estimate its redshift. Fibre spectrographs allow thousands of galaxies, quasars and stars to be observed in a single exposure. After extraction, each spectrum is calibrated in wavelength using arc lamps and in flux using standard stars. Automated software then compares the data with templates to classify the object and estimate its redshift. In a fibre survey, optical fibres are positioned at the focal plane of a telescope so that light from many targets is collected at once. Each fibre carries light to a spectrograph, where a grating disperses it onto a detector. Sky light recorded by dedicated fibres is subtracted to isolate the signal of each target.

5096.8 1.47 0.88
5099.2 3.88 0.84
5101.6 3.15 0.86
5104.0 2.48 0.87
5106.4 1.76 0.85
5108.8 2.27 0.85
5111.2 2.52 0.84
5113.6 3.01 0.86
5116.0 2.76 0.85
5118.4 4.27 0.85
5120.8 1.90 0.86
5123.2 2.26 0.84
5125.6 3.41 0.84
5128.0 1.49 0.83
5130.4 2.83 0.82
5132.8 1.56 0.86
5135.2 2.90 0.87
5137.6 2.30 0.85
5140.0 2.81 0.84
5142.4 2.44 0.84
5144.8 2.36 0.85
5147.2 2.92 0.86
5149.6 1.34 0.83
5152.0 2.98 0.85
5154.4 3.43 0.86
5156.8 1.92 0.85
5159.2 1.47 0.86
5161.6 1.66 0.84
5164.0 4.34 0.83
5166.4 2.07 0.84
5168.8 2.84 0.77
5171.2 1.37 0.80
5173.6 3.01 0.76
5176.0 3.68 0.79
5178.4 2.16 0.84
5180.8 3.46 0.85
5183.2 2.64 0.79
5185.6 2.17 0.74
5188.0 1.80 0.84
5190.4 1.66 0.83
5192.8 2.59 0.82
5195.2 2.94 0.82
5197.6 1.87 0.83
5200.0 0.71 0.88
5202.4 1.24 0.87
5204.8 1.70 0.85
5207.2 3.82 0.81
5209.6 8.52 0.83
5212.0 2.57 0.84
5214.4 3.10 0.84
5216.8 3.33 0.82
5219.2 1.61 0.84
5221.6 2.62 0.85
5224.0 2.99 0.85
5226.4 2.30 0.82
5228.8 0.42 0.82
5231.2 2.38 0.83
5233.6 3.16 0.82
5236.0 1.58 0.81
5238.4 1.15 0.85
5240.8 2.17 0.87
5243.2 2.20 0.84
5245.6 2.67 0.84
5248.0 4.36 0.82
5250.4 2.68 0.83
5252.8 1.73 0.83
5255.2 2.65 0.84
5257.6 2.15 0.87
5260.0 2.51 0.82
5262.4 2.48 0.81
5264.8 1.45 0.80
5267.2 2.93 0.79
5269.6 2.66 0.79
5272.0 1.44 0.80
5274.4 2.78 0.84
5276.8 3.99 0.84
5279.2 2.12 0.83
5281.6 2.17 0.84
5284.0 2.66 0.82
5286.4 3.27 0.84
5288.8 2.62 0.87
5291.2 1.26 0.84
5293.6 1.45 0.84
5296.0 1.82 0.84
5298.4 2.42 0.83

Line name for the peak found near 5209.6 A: H-beta 4861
